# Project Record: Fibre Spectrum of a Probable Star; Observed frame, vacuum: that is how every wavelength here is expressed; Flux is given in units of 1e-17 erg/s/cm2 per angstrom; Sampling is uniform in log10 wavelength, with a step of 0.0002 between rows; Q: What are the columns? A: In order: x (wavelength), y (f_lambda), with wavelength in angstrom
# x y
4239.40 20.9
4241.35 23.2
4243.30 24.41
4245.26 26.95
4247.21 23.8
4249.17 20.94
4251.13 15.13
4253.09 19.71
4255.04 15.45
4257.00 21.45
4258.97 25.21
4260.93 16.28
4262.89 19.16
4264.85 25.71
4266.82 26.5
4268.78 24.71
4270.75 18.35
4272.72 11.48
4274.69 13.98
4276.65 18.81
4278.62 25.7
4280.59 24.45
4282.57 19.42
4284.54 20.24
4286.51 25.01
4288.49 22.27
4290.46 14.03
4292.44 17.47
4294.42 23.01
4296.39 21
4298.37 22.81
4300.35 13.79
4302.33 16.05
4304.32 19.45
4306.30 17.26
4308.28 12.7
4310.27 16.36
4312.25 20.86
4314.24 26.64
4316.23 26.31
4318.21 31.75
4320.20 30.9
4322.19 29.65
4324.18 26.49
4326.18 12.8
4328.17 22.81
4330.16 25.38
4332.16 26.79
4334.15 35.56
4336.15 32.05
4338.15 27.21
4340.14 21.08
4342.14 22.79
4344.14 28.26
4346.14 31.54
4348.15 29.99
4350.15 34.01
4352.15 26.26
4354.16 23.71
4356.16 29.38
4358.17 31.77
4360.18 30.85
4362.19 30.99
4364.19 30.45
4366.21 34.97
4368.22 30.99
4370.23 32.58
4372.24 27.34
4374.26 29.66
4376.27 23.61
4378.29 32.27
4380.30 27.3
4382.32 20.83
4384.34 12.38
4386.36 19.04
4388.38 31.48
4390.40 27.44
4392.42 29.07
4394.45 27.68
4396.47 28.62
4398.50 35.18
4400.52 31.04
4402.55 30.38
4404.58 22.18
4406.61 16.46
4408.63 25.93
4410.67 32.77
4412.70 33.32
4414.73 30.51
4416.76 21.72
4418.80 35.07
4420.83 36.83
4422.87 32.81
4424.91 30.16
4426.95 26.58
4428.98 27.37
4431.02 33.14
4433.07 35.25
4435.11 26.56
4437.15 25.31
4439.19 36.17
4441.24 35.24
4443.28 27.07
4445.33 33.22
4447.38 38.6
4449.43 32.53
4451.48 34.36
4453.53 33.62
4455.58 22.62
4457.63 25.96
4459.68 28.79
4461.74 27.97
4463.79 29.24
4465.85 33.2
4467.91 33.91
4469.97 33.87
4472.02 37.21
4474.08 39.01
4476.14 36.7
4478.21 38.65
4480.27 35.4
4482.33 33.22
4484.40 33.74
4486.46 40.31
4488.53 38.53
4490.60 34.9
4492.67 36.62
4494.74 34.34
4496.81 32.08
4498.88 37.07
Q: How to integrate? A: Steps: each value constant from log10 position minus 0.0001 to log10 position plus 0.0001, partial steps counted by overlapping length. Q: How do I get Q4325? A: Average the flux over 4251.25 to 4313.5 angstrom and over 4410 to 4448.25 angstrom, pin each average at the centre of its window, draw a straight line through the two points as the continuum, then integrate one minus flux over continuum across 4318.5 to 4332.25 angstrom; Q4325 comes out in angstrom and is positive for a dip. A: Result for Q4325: -1.3 angstrom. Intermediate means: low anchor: 19.6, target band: 25.2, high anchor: 31.4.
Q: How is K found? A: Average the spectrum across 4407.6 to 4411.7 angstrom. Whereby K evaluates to 29.3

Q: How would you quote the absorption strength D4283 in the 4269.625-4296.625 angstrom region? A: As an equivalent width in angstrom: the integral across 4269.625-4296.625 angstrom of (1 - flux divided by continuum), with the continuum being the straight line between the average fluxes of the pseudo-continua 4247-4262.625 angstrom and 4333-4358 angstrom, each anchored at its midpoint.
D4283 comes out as 3.3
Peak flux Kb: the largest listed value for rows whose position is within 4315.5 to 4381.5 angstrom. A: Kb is 35.56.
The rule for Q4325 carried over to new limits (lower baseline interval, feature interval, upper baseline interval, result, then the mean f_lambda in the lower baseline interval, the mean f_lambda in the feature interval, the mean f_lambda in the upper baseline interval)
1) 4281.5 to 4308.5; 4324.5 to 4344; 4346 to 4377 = 0.1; 19.1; 25.3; 29.9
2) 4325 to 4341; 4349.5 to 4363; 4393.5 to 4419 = -1.5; 25.5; 29.4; 28.3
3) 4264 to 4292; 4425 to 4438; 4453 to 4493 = 0.7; 20.7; 29.2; 33.6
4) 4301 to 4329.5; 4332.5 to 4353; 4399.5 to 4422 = -4.1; 22.1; 28.8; 28.8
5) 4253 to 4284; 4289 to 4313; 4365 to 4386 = 4.7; 20.4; 18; 27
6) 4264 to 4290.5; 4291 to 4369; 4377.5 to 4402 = -4.9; 21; 25.4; 26.9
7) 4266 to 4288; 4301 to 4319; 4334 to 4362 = 2.9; 20.8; 20.6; 28.7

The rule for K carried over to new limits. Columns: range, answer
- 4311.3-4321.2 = 27.3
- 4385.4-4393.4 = 26.8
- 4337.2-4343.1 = 23.7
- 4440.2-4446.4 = 31.9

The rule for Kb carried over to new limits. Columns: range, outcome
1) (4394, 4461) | 38.6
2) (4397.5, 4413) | 35.18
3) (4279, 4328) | 31.75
